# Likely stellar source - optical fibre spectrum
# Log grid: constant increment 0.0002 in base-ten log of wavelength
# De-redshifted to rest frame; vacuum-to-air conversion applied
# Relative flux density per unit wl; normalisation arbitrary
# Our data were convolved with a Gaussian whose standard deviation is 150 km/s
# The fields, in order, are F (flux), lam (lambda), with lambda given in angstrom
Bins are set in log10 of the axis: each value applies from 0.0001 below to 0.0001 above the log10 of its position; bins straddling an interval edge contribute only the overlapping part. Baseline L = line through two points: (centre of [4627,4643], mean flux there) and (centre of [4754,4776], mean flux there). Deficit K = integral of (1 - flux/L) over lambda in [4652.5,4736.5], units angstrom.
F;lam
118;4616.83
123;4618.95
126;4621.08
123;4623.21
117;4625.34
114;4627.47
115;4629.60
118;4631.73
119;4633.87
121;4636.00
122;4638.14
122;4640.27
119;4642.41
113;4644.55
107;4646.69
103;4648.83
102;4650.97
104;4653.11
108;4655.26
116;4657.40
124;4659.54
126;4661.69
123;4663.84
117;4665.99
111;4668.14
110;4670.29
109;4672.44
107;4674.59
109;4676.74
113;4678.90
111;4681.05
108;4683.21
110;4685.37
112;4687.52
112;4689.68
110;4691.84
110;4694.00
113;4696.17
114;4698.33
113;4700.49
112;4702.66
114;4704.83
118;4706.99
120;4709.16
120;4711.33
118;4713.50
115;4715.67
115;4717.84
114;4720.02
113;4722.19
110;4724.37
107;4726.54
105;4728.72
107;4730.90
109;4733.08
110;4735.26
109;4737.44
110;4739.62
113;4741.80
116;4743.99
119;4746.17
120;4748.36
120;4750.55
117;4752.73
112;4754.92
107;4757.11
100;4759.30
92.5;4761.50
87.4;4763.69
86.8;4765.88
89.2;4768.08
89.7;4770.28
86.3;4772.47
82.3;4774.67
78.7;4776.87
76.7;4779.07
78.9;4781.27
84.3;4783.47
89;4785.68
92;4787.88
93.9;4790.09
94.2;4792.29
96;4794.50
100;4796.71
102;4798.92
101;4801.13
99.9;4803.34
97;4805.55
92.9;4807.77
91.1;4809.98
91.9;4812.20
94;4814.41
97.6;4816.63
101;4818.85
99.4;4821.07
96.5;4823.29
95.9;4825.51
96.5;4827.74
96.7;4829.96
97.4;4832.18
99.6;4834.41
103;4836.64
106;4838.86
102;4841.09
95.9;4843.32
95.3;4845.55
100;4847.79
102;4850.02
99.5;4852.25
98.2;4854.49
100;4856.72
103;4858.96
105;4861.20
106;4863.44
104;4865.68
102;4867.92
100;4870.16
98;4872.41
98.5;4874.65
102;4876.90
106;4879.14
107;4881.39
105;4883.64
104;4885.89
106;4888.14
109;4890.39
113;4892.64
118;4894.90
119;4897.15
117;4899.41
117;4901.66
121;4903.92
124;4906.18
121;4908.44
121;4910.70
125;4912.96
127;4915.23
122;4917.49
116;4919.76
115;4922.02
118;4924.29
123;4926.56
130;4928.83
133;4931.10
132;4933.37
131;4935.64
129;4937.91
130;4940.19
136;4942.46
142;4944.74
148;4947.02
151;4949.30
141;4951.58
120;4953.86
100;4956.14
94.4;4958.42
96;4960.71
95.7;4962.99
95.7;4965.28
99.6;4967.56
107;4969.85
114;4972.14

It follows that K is -4.63 angstrom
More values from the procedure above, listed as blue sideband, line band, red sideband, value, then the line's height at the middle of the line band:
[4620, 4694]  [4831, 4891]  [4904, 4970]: 8.86 angstrom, 120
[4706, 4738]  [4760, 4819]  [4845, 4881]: 8.78 angstrom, 107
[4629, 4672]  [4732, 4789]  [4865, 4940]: 8.05 angstrom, 115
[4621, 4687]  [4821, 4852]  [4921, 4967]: 5.33 angstrom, 120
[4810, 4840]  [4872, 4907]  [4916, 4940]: 1.41 angstrom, 115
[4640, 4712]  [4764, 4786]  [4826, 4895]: 4.73 angstrom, 107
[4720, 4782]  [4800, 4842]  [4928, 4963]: 4.96 angstrom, 111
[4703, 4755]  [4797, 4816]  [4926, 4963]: 3.52 angstrom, 118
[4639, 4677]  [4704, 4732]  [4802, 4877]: -1.34 angstrom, 108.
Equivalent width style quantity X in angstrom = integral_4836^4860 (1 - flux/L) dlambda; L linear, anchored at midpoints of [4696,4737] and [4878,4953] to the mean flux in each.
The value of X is 3.9 angstrom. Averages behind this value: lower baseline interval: 113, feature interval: 100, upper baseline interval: 123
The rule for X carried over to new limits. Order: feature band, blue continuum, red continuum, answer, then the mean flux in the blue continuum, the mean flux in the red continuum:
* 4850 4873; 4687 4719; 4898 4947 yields 3.9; 114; 126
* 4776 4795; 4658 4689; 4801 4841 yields 2.7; 114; 97.7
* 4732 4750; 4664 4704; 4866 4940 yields -0.1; 111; 116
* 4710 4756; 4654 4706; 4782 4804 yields -3.9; 113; 94.9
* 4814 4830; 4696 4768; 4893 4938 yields 2.6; 110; 123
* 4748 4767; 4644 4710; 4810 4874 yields 0.3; 112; 99.4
